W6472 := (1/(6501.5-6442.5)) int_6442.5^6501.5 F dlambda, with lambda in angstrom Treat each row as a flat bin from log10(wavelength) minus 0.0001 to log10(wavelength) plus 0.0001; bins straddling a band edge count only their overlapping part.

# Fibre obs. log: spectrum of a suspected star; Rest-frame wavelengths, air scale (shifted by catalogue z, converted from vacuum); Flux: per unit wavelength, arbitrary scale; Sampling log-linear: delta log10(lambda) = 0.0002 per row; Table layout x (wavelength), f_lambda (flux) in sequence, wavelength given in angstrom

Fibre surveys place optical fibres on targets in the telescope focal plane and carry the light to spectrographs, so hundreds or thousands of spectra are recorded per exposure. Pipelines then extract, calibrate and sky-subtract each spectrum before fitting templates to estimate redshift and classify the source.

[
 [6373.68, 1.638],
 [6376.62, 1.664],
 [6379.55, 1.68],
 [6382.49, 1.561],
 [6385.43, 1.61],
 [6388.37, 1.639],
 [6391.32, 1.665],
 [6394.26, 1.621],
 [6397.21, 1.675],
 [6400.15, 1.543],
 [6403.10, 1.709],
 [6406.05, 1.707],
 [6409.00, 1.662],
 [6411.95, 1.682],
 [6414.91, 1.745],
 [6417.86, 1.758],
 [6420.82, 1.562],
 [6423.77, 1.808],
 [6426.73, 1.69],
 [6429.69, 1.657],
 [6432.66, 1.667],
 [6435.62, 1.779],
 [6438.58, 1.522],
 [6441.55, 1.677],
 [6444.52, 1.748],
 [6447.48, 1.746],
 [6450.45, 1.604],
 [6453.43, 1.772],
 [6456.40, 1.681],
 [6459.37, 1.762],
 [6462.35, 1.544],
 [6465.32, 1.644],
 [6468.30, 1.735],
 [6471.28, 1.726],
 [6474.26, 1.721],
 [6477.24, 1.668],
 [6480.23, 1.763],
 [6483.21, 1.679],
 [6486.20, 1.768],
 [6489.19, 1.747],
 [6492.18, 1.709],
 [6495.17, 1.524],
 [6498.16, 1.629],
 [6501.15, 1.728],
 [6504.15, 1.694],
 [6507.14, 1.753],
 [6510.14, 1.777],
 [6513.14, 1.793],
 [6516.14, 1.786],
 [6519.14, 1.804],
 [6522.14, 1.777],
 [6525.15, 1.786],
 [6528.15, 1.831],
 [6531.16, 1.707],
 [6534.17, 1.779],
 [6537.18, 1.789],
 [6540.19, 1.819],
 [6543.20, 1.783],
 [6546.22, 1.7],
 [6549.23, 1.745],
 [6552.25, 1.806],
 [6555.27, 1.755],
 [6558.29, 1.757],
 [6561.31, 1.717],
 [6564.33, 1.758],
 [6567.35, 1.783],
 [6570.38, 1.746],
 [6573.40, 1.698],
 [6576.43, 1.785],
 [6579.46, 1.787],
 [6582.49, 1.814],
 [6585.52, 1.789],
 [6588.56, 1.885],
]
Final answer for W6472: 1.69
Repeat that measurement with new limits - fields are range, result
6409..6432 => 1.7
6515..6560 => 1.77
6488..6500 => 1.65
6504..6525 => 1.78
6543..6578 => 1.75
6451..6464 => 1.68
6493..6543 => 1.75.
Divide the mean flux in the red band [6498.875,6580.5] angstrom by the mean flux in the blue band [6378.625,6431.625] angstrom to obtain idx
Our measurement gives 1.1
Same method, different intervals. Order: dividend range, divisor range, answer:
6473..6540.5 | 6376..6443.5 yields 1.04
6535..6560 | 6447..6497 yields 1.05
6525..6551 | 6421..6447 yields 1.05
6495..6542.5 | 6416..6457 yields 1.04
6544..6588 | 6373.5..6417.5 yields 1.06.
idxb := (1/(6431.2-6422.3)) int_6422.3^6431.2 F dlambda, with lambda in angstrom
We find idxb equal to 1.72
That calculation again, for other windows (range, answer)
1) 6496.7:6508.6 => 1.7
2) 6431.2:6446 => 1.68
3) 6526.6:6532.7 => 1.77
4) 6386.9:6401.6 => 1.63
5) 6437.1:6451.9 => 1.66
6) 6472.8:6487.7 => 1.72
